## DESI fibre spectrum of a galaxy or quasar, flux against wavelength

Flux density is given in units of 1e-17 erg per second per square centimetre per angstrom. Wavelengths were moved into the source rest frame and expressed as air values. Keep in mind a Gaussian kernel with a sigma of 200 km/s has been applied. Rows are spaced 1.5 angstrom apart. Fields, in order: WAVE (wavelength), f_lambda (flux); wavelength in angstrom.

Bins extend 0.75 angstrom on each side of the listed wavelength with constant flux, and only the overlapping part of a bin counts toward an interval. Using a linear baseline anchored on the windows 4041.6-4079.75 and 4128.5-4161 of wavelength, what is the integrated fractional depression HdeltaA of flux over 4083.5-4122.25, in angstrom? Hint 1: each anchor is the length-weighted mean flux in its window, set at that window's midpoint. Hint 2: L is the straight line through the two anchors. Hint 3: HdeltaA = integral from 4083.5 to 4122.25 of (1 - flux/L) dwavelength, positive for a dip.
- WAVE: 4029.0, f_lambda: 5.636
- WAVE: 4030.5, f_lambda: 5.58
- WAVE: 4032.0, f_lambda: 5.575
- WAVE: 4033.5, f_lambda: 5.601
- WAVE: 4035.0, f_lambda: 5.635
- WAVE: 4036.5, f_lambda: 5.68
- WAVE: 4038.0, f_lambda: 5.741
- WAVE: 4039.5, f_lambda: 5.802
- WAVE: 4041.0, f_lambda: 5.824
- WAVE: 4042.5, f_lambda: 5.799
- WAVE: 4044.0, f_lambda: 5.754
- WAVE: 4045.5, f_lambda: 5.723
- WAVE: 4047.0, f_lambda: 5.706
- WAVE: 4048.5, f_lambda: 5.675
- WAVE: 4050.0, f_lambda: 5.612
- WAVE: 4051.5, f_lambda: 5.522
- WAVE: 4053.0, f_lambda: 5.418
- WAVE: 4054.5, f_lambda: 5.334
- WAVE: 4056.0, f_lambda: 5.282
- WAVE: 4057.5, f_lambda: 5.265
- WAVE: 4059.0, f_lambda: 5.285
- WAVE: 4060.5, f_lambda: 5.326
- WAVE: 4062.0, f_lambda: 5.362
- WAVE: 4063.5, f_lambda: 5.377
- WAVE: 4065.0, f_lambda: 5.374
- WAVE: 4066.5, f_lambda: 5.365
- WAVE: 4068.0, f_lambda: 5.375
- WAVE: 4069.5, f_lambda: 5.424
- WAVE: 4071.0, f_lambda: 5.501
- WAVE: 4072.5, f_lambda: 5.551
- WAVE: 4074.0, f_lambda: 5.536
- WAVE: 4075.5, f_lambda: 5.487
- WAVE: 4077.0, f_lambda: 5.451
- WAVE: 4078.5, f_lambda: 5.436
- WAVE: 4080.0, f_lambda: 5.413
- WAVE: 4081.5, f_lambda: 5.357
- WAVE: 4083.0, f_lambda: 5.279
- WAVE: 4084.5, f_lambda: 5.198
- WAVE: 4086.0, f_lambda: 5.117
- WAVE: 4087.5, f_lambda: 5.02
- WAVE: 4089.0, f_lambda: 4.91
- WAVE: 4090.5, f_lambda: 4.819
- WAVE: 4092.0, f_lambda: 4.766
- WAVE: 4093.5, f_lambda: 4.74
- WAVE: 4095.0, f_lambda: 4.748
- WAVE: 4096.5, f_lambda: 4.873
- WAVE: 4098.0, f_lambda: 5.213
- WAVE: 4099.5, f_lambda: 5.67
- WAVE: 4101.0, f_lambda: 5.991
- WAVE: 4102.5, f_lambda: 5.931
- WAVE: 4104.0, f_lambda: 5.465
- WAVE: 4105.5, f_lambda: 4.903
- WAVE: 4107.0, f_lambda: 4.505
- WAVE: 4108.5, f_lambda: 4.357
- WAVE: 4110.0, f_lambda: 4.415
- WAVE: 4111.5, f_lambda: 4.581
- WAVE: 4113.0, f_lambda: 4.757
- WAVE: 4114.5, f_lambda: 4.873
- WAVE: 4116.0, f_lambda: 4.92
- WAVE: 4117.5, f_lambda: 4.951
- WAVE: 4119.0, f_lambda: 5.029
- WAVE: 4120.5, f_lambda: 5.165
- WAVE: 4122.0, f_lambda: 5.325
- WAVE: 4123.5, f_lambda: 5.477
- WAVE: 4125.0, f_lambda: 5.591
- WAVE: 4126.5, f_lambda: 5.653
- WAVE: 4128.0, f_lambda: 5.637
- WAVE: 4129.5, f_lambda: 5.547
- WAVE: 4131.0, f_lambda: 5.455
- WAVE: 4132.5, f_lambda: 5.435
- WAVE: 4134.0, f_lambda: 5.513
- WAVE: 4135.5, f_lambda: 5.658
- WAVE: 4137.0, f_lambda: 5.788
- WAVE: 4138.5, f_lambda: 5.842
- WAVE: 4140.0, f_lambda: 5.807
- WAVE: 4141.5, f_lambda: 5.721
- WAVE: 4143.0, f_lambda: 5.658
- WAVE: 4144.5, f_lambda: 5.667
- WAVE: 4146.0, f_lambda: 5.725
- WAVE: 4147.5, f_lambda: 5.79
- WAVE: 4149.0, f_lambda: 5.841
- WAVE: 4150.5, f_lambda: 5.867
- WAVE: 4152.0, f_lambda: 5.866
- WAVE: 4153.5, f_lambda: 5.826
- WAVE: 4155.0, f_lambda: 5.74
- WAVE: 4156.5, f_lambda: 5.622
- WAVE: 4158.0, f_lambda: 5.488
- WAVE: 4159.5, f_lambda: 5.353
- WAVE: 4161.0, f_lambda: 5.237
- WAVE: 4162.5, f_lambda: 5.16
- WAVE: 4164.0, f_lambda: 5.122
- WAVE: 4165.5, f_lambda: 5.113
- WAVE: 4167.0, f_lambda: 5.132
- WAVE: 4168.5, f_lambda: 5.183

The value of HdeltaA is 3.9 angstrom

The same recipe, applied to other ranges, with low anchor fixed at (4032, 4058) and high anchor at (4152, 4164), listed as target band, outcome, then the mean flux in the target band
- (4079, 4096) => 1.62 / 5.04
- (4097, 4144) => 1.81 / 5.32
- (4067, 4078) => 0.22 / 5.47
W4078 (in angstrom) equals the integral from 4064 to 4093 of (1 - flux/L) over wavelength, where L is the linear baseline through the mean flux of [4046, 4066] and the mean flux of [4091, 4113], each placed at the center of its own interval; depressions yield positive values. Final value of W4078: -0.32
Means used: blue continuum 5.43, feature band 5.28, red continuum 5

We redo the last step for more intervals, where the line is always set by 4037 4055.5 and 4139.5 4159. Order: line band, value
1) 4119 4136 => 0.7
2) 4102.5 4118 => 2.4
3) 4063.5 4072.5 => 0.4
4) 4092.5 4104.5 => 0.8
